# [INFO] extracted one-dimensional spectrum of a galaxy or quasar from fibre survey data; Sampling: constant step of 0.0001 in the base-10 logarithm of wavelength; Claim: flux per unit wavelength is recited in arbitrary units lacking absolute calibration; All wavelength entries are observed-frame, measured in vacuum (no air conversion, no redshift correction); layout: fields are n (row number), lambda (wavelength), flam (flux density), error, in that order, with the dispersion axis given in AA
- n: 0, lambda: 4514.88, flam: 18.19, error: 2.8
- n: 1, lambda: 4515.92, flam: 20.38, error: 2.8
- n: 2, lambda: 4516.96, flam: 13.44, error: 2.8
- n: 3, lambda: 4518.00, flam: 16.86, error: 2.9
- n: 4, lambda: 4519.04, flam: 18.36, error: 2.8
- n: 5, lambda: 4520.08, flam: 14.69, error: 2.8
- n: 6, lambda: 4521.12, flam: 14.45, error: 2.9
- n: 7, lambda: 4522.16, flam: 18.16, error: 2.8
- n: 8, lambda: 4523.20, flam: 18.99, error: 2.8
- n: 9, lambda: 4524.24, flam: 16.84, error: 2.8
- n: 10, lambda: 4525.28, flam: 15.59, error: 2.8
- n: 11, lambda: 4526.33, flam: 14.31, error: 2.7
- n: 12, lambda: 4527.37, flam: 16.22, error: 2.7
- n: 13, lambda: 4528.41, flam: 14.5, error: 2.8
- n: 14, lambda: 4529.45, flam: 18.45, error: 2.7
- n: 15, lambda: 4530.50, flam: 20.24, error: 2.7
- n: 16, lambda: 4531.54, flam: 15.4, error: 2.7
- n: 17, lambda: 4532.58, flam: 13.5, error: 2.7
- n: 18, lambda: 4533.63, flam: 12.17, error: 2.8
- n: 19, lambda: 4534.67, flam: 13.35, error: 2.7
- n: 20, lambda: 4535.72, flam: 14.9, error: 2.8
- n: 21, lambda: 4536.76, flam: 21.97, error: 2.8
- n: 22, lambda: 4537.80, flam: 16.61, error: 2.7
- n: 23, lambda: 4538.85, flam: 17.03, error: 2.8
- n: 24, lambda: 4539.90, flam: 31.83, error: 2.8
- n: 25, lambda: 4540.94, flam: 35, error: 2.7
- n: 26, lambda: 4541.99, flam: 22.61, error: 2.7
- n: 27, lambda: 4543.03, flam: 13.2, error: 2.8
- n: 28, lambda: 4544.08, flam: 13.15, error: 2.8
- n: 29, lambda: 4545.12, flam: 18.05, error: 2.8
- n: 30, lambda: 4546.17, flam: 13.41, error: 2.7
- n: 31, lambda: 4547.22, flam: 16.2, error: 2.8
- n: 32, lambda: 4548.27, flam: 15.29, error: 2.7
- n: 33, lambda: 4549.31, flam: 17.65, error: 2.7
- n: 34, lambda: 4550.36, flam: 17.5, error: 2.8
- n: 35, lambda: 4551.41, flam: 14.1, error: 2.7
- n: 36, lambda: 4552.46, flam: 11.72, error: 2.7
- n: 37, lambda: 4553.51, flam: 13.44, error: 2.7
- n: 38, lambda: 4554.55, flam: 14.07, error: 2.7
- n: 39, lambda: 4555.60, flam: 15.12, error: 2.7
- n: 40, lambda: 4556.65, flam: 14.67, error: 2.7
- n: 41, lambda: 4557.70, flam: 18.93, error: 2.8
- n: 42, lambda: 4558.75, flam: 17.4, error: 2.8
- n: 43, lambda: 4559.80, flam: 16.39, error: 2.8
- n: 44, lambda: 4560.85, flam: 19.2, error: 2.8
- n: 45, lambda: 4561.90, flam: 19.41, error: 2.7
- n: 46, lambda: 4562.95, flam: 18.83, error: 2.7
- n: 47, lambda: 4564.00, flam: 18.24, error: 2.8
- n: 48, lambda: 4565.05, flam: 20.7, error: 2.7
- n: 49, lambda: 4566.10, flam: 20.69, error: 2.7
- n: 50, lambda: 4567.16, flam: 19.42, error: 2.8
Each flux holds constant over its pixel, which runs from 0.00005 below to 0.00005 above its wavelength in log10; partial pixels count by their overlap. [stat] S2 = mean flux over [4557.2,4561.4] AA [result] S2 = 18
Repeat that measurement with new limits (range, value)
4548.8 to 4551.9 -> 16.4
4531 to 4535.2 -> 13.6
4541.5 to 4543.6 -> 17.8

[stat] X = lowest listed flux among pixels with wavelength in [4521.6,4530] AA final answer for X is 14.31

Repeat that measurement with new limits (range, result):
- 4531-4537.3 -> 12.17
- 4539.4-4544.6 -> 13.15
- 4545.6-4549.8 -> 13.41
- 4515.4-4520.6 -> 13.44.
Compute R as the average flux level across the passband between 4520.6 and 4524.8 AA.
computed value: 17.1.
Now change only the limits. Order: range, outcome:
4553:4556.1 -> 14.2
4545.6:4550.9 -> 16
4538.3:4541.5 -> 27.7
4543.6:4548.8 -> 15.3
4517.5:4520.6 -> 16.6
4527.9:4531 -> 17.7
